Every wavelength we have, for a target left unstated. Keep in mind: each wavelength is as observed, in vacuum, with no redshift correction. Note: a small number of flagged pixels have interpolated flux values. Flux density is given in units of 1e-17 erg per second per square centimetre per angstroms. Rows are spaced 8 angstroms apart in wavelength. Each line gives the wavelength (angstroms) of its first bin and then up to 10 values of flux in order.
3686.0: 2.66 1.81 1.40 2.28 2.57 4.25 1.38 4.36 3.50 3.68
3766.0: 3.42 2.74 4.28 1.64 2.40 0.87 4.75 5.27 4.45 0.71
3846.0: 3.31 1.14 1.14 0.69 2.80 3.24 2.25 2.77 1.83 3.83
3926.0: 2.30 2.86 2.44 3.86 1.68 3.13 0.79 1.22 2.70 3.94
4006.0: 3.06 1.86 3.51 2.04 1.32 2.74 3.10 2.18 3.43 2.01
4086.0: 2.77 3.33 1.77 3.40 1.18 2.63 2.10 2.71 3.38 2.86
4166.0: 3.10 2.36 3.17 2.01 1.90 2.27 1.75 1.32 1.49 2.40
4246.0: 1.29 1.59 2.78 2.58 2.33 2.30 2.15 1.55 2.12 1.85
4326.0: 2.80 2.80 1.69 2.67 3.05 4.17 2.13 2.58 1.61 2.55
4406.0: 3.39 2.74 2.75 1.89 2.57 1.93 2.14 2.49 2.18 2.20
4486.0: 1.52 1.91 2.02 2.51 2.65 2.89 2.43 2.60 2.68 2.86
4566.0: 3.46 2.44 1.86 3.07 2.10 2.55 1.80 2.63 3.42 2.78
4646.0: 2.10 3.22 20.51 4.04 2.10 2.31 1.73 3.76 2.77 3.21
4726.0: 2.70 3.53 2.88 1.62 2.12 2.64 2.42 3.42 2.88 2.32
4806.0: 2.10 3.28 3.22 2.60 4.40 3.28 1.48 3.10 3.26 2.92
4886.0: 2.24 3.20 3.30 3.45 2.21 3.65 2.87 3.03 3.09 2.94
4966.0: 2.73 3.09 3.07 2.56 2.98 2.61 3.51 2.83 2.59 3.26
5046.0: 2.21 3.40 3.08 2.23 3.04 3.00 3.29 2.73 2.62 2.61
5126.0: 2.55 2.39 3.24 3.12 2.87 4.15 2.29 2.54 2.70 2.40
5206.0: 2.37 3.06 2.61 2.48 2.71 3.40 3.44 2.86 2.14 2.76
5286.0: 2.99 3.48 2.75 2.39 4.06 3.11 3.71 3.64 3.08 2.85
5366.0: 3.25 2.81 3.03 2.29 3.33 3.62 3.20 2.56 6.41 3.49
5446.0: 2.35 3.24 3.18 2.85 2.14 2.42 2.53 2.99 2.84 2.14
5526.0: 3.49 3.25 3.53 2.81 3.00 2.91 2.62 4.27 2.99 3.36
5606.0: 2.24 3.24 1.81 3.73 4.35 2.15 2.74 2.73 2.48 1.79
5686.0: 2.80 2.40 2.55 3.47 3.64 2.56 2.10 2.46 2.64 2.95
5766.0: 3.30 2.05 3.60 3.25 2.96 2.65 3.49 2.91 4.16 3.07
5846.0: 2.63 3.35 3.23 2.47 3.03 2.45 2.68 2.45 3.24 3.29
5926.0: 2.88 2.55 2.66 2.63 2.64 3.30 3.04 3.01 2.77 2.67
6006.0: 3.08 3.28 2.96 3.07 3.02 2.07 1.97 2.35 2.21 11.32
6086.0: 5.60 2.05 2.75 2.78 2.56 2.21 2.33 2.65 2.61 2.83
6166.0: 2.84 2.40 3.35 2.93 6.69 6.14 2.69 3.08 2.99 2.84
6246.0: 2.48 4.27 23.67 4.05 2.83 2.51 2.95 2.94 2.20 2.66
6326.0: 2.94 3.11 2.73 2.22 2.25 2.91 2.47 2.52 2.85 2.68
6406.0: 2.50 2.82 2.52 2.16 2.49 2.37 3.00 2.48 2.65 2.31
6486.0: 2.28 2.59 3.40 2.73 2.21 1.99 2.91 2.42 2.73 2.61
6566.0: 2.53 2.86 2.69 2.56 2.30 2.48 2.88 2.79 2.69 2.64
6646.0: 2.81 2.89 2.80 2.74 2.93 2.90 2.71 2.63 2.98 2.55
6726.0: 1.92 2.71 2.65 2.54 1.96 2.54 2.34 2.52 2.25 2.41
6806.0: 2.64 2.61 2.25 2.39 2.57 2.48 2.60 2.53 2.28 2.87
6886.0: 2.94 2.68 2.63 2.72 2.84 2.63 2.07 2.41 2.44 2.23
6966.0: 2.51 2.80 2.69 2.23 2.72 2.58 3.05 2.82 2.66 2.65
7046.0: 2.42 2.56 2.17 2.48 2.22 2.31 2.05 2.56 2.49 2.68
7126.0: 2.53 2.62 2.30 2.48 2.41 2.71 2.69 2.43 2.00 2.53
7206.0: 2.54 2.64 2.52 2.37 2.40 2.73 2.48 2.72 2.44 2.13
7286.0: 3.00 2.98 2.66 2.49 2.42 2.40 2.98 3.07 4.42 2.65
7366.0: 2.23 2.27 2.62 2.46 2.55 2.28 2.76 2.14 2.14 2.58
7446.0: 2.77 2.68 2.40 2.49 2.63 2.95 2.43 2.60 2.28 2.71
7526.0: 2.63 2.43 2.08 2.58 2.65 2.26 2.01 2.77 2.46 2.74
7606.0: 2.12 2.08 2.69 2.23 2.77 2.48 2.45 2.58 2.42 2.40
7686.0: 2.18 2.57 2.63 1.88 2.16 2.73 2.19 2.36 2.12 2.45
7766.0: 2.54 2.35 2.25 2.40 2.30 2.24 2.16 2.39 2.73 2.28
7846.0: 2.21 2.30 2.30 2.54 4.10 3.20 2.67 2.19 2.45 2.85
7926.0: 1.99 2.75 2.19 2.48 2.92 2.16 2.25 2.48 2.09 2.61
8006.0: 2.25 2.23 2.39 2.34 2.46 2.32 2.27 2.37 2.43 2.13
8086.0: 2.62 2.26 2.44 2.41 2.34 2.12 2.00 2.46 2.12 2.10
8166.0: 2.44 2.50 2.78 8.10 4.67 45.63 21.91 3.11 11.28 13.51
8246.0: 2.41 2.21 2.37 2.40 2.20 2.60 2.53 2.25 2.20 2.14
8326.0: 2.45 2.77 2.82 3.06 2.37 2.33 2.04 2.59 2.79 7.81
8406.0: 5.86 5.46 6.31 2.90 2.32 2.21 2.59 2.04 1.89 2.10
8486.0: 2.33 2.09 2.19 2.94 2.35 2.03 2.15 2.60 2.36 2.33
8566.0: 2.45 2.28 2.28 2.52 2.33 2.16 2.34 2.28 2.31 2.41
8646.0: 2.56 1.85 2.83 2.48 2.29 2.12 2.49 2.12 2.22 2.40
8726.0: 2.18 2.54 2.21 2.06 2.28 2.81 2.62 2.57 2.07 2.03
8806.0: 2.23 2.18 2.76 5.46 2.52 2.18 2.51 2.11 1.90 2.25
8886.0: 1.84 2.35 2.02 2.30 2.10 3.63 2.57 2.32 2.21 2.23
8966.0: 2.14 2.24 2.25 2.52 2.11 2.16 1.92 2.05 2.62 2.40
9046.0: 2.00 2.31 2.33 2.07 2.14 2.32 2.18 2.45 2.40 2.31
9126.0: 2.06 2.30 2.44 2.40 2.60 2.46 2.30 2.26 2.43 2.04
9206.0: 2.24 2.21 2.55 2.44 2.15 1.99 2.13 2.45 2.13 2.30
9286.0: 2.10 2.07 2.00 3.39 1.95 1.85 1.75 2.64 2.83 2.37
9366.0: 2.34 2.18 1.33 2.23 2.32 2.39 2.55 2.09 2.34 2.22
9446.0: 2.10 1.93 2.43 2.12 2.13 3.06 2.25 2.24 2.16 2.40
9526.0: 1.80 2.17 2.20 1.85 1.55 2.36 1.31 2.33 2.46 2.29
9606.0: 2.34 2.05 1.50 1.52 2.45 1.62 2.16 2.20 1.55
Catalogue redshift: 0.25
